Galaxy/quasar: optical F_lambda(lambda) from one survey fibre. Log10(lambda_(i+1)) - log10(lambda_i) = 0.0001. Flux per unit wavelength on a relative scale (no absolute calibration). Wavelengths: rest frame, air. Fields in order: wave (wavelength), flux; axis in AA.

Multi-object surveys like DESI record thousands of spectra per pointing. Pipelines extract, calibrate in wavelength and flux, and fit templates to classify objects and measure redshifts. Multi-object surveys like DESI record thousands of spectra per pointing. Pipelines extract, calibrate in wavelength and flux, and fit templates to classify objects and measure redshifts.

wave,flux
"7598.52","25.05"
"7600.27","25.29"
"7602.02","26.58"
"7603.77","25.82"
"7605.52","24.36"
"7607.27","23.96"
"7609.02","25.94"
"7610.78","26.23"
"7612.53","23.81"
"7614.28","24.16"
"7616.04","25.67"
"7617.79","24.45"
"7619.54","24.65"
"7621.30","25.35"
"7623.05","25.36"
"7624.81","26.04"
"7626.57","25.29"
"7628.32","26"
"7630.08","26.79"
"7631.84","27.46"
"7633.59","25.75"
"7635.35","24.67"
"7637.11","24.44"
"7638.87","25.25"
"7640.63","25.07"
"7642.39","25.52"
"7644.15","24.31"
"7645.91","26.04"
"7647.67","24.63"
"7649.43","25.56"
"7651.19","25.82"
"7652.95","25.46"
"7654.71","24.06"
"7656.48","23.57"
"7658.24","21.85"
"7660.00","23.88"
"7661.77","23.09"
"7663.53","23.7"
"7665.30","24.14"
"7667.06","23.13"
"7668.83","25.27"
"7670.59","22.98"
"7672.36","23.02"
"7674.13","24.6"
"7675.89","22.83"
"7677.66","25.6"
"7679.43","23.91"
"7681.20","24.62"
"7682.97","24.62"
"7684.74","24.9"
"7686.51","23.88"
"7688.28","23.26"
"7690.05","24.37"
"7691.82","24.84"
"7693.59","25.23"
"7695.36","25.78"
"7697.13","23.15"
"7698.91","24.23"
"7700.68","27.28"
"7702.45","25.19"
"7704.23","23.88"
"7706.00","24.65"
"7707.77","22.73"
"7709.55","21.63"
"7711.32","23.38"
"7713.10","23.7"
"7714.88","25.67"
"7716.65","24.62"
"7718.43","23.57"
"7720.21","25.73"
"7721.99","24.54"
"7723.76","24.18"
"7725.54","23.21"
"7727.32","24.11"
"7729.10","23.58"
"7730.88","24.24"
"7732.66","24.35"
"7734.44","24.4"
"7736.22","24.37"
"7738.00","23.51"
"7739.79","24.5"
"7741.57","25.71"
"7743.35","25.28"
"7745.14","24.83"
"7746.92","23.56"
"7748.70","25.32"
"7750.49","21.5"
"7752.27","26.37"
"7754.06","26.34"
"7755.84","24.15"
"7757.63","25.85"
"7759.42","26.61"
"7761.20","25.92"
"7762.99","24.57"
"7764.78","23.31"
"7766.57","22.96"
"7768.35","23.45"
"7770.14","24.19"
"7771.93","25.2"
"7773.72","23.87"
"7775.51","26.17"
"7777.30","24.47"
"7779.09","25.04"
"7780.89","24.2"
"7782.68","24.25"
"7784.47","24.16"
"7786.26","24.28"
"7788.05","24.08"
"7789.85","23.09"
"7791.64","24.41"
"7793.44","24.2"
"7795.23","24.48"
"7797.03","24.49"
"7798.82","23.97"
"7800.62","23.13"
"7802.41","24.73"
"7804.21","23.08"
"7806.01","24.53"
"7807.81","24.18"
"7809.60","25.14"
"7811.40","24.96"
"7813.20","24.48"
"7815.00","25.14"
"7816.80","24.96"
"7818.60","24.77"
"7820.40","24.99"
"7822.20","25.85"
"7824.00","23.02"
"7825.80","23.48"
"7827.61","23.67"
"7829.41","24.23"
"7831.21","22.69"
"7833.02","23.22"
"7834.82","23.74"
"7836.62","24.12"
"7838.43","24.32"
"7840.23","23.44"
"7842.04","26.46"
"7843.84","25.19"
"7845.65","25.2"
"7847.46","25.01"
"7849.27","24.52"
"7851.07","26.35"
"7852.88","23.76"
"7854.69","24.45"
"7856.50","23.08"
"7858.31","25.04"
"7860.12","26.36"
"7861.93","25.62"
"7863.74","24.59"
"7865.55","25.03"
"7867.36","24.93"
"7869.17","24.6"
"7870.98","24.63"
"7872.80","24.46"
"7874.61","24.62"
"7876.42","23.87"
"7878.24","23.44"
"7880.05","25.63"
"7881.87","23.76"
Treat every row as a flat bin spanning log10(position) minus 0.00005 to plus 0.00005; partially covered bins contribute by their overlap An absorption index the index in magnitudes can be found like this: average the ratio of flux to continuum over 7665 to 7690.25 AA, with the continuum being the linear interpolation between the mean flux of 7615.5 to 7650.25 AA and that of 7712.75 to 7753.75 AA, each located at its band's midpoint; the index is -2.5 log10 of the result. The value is 0.04 mag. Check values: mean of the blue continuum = 25.4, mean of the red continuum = 24.4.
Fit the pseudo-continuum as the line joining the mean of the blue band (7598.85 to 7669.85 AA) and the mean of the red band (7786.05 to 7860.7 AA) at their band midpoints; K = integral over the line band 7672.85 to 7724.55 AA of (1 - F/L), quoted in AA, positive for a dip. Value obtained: 0.8 AA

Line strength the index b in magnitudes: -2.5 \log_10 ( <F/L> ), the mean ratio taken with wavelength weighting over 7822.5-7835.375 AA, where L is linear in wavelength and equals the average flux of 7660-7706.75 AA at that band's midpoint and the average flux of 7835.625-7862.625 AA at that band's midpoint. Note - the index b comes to 0.06 mag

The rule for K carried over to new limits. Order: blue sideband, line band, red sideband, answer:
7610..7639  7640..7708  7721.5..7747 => 1.4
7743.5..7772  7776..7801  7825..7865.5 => 0.4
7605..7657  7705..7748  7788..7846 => 1.0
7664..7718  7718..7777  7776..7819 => -0.6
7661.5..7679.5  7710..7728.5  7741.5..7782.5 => 0.1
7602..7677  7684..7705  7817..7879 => 0.0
